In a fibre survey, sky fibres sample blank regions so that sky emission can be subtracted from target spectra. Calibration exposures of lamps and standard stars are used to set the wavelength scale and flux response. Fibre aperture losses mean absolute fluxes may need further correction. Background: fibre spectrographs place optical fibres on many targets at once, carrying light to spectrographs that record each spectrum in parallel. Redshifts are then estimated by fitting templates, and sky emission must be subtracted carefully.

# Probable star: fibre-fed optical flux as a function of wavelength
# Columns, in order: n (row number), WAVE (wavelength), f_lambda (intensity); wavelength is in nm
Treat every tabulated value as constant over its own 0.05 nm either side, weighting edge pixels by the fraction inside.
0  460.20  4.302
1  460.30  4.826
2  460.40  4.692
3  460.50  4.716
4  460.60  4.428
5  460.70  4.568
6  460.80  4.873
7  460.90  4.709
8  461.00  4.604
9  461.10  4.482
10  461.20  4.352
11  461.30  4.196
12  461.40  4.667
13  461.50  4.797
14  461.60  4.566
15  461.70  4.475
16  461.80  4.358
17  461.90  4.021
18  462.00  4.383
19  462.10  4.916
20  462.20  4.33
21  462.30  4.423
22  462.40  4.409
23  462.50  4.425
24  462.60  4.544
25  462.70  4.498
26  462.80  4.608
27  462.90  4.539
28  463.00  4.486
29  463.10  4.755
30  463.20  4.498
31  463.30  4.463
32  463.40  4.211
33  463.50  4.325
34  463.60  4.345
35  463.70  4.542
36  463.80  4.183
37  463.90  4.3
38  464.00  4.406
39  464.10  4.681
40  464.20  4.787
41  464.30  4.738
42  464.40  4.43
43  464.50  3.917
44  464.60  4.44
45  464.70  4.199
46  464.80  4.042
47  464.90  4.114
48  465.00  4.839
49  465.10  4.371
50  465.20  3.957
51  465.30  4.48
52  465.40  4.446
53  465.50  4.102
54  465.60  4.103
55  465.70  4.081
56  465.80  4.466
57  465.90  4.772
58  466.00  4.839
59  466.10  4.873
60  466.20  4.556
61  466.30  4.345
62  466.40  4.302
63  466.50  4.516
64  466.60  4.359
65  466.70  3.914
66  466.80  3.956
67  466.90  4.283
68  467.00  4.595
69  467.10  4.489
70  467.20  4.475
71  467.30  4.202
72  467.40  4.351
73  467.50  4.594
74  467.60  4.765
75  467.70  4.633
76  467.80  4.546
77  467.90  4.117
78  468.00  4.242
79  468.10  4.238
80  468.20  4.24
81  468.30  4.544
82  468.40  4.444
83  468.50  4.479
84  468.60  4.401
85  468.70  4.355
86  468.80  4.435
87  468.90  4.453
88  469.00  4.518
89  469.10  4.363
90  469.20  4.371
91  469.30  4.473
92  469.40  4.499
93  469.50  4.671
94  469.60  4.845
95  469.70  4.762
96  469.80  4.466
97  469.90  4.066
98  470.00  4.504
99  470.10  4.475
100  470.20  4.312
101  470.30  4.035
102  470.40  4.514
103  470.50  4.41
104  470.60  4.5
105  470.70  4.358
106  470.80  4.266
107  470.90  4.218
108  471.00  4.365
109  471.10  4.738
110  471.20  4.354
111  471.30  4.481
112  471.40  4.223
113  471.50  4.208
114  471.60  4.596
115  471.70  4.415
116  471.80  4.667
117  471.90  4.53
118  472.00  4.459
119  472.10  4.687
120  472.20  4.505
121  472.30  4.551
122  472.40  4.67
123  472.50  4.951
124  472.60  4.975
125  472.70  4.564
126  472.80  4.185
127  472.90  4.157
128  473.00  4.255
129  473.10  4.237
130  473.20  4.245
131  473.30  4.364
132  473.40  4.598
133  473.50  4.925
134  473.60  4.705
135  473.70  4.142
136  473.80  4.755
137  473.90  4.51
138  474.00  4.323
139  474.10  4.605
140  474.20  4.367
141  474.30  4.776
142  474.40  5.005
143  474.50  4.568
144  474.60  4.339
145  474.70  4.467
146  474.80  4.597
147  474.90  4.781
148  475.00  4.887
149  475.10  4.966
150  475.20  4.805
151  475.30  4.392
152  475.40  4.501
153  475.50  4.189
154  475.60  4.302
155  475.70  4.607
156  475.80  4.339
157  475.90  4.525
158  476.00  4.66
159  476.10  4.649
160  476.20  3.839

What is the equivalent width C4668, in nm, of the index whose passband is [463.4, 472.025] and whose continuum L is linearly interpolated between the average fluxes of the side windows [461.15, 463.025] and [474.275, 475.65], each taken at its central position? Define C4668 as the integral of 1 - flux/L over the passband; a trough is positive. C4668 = 0.24 nm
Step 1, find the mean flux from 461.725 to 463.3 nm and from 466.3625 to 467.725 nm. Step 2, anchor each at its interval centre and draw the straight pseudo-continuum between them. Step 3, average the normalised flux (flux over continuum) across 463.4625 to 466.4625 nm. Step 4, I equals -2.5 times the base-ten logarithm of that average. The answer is 0.01 mag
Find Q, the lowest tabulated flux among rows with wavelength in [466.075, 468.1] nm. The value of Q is 3.914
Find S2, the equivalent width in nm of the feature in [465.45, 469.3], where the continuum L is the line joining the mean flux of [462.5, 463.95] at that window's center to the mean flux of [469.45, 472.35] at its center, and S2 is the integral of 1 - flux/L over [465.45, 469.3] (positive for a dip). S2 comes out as 0.04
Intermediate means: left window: 4.45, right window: 4.45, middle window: 4.4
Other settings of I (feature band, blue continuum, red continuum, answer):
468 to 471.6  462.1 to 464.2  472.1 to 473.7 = 0.02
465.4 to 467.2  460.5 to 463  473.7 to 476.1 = 0.03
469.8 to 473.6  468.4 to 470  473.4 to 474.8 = 0.02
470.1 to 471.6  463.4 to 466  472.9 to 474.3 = 0.02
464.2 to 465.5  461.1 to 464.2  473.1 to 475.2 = 0.04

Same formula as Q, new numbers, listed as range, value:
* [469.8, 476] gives 4.035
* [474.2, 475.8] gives 4.189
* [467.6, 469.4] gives 4.117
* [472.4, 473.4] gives 4.157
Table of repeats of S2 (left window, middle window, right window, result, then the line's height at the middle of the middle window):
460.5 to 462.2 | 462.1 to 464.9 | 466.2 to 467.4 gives 0.01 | 4.45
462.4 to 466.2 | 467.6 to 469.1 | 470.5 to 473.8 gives 0.01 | 4.45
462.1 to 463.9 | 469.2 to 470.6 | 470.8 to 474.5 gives 0.01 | 4.49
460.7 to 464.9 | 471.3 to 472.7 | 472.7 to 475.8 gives -0.02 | 4.51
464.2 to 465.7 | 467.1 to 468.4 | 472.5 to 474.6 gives -0.01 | 4.38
